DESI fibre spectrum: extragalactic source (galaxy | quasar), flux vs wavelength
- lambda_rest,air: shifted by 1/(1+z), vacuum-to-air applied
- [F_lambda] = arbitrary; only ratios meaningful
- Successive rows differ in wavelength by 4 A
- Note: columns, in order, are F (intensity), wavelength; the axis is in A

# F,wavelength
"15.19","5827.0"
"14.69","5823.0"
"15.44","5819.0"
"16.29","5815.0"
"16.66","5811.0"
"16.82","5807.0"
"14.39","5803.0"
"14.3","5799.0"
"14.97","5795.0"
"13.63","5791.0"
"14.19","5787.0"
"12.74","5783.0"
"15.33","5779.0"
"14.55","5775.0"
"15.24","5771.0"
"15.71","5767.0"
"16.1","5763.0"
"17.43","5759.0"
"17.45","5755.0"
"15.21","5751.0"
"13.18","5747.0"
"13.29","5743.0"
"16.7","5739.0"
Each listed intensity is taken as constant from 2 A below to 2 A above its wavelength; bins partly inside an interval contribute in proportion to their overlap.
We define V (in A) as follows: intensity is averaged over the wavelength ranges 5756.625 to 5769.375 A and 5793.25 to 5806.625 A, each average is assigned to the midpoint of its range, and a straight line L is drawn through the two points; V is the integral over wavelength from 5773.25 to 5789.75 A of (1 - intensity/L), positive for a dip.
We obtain 1.5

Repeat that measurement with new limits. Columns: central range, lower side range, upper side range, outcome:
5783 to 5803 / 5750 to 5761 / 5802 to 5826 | 2.5 A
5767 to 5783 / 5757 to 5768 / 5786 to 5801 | 0.8 A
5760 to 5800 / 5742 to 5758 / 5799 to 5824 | 1.5 A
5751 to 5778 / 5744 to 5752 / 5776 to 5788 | -3.8 A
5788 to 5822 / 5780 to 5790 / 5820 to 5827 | -2.2 A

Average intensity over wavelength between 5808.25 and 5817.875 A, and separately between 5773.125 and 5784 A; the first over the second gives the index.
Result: 1.14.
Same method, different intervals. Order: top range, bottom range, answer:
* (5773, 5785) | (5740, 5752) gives 1.01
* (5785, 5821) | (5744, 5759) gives 0.98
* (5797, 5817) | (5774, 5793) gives 1.12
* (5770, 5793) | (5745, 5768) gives 0.90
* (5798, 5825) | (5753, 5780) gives 0.97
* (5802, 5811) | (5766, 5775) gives 1.05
